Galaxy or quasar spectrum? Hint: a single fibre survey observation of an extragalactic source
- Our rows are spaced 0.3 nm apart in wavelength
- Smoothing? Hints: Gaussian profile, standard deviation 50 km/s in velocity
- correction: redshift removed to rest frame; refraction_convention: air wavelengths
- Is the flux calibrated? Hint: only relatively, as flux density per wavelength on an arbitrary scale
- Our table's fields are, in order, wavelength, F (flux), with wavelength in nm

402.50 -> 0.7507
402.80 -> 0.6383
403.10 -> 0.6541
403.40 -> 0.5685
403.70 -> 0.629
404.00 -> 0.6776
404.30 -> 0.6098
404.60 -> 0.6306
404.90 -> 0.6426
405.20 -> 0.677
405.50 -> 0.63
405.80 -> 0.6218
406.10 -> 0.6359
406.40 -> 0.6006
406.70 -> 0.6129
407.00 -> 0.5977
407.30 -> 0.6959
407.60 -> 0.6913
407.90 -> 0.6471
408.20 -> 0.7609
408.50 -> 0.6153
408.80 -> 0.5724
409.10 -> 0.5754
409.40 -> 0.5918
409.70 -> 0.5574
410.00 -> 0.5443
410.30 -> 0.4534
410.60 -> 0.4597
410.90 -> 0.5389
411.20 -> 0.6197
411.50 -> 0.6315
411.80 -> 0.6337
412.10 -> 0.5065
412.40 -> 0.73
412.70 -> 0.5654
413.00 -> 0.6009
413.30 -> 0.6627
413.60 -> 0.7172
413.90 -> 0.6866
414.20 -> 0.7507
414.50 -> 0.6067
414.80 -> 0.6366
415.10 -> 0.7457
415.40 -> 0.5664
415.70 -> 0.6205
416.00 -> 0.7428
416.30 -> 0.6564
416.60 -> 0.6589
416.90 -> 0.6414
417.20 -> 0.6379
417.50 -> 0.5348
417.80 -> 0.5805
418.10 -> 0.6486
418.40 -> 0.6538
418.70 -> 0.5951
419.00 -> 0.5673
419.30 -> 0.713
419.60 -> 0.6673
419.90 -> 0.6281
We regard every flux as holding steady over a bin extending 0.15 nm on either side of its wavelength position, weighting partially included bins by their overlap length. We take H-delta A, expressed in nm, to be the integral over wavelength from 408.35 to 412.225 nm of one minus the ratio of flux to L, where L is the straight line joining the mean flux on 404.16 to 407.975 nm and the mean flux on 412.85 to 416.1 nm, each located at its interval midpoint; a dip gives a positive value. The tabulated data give 0.53 nm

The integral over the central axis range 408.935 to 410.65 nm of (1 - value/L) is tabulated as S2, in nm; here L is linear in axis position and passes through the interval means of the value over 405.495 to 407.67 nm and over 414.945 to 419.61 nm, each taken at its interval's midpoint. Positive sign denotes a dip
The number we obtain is 0.27 nm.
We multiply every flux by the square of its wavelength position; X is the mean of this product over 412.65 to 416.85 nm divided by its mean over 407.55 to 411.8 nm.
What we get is 1.1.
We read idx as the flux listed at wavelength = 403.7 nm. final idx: 0.629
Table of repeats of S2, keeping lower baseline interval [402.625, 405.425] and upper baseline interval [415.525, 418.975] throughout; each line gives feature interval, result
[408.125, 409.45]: 0.04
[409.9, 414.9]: 0.19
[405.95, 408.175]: -0.04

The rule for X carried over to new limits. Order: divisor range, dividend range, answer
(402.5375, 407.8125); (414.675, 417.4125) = 1.08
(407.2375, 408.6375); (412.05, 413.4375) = 0.93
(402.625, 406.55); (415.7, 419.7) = 1.07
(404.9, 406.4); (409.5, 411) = 0.82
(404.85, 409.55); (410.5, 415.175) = 1.02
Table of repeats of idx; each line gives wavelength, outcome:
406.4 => 0.6006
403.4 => 0.5685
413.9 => 0.6866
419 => 0.5673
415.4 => 0.5664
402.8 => 0.6383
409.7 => 0.5574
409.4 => 0.5918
